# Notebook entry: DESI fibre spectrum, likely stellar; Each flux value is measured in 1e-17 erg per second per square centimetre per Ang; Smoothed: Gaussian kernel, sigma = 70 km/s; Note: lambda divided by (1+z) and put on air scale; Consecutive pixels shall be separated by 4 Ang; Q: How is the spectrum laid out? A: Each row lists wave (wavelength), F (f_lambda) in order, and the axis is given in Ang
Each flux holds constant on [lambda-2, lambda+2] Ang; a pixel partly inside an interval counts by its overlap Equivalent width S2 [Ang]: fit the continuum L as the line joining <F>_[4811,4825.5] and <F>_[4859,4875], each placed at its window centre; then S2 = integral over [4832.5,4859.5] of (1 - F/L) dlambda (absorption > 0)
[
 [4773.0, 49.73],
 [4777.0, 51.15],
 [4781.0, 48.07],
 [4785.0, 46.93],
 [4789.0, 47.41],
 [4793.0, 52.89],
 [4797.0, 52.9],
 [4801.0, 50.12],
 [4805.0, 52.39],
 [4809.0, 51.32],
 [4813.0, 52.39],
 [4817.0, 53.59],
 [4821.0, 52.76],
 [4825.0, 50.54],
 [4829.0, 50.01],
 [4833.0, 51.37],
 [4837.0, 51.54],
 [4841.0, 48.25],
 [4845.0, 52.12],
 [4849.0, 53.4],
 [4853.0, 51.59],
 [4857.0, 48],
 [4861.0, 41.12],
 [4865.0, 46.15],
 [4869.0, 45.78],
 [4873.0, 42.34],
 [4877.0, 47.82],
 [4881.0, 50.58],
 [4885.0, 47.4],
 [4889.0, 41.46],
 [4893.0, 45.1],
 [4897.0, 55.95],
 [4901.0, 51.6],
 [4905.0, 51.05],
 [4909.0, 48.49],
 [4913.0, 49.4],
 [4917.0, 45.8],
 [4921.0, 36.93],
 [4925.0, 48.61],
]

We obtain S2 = -1.78 Ang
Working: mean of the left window 52.5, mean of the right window 43.8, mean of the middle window 50.7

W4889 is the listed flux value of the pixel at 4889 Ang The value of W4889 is 41.46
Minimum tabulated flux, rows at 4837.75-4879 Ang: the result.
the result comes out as 41.12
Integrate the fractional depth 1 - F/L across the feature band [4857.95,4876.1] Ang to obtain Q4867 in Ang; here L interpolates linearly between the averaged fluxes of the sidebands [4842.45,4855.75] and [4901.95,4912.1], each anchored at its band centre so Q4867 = 2.5 Ang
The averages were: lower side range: 52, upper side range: 49.9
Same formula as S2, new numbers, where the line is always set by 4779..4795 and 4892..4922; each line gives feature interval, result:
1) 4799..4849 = -2.79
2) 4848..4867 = 0.34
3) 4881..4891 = 0.60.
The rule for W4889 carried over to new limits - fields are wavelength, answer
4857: 48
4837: 51.54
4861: 41.12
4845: 52.12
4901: 51.6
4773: 49.73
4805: 52.39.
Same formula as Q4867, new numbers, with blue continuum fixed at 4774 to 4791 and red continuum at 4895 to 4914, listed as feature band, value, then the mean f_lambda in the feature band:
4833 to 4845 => -0.17 Ang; 50.5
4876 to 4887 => 0.47 Ang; 48.7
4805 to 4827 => -1.28 Ang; 52.1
